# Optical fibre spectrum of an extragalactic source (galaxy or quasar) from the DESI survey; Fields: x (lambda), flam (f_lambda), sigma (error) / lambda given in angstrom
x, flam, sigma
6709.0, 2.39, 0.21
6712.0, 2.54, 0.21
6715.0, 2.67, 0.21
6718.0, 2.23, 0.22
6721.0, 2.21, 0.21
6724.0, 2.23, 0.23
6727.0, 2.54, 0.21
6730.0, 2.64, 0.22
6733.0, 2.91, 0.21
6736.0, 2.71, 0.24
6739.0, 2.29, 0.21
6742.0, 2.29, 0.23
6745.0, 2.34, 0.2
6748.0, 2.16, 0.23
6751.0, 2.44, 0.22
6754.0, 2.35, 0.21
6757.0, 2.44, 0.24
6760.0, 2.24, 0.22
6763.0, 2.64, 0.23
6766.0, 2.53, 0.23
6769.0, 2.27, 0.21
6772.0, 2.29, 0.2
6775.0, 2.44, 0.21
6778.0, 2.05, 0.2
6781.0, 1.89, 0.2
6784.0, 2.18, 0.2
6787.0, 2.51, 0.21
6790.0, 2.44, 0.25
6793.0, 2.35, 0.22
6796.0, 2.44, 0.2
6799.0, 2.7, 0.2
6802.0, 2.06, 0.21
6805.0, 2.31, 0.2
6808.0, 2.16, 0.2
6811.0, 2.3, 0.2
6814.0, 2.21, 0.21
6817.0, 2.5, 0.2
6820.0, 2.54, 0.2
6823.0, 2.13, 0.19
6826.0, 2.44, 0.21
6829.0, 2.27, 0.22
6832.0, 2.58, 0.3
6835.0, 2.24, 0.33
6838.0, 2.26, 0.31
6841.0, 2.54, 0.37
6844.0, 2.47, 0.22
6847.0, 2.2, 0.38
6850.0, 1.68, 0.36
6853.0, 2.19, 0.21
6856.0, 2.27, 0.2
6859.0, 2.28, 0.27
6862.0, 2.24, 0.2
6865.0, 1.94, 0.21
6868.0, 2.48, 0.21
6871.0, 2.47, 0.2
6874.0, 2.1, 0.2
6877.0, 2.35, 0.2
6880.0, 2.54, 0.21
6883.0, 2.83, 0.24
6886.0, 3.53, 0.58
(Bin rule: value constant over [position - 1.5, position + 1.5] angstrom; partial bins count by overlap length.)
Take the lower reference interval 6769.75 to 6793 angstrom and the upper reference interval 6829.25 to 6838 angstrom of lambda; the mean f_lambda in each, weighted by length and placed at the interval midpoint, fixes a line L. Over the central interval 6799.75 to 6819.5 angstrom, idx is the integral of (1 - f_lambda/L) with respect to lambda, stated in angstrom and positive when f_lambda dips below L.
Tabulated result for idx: 0.3 angstrom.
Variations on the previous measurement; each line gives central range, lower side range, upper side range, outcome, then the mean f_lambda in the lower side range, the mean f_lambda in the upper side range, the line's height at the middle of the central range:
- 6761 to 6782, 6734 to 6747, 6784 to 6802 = 1.0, 2.42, 2.43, 2.42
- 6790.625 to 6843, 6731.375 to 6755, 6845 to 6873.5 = -1.7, 2.44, 2.2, 2.28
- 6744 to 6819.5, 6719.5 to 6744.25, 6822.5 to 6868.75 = 1.5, 2.47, 2.26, 2.38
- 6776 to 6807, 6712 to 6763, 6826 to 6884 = 1.1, 2.43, 2.31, 2.37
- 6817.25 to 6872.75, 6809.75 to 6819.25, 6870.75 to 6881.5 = 1.4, 2.35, 2.35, 2.35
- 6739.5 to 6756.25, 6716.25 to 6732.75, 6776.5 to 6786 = -0.4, 2.42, 2.06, 2.27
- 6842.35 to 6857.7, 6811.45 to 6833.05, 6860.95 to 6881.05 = 1.1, 2.37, 2.3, 2.33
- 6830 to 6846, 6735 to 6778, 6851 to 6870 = -1.1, 2.37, 2.23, 2.26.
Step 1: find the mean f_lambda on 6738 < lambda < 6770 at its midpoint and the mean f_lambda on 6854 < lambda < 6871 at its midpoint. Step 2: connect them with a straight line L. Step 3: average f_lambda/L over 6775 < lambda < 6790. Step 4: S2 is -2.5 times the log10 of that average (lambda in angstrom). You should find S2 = 0.06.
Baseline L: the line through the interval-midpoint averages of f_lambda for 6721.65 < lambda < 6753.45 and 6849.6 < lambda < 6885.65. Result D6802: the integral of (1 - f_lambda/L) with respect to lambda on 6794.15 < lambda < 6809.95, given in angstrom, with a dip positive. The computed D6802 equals 0.39 angstrom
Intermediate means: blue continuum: 2.45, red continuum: 2.34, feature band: 2.33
